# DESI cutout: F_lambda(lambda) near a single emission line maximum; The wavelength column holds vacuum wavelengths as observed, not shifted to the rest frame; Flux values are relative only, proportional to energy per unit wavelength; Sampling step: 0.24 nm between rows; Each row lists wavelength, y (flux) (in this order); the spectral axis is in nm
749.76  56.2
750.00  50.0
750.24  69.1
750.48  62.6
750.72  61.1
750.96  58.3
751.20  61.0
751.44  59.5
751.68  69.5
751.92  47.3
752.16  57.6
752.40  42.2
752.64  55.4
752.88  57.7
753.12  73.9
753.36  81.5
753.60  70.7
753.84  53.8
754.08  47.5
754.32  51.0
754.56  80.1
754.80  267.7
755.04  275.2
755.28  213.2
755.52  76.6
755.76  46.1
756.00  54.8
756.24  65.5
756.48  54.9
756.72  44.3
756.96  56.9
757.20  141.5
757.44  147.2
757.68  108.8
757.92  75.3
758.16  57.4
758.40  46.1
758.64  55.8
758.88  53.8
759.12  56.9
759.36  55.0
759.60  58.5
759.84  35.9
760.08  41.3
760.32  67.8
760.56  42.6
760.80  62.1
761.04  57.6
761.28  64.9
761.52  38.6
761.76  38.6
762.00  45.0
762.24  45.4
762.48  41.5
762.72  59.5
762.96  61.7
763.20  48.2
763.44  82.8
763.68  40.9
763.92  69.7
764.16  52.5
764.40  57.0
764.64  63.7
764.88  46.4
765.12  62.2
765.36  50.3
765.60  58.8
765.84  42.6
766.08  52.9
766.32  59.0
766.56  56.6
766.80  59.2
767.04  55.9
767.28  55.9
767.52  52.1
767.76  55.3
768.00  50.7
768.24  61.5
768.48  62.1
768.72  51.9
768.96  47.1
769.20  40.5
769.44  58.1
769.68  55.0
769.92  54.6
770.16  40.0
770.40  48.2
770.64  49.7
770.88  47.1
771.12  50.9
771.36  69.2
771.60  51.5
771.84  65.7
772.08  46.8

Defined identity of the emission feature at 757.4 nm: [N II]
